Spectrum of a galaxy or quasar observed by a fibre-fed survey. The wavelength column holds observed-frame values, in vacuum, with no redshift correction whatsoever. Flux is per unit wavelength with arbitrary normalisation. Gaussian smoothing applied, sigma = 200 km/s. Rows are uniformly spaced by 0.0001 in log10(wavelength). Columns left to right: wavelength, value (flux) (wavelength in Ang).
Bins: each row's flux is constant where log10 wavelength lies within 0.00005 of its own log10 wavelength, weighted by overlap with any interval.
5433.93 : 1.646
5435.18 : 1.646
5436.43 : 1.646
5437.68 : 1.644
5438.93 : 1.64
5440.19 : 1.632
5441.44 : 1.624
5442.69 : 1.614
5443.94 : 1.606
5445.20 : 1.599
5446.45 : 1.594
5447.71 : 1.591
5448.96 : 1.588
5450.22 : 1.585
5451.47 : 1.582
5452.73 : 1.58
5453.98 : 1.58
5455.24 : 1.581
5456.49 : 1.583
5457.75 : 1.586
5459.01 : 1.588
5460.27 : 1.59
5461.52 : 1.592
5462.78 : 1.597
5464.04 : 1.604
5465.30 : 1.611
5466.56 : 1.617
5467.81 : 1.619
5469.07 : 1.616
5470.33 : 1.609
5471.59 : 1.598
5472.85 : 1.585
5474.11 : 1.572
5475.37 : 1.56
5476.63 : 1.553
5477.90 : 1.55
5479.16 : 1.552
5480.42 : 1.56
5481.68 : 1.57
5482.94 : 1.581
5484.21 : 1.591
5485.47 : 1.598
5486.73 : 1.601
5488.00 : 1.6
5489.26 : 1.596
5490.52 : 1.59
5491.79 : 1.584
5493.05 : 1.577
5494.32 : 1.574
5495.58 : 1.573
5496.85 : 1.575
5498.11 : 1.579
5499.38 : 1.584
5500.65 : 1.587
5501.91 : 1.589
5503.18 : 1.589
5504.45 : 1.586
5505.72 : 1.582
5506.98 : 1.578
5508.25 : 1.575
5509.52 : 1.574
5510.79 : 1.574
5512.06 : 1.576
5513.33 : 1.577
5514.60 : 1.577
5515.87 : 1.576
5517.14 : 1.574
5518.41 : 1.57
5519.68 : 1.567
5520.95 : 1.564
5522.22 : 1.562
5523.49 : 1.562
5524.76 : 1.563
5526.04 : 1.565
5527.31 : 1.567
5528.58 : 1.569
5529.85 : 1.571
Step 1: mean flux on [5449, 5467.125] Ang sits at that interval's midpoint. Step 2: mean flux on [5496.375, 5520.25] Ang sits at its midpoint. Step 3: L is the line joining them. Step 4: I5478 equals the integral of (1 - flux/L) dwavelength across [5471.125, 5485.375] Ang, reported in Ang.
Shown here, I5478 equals 0.1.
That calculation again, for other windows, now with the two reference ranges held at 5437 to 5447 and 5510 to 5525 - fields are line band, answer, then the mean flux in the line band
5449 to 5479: 0.33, 1.59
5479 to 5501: 0.09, 1.58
